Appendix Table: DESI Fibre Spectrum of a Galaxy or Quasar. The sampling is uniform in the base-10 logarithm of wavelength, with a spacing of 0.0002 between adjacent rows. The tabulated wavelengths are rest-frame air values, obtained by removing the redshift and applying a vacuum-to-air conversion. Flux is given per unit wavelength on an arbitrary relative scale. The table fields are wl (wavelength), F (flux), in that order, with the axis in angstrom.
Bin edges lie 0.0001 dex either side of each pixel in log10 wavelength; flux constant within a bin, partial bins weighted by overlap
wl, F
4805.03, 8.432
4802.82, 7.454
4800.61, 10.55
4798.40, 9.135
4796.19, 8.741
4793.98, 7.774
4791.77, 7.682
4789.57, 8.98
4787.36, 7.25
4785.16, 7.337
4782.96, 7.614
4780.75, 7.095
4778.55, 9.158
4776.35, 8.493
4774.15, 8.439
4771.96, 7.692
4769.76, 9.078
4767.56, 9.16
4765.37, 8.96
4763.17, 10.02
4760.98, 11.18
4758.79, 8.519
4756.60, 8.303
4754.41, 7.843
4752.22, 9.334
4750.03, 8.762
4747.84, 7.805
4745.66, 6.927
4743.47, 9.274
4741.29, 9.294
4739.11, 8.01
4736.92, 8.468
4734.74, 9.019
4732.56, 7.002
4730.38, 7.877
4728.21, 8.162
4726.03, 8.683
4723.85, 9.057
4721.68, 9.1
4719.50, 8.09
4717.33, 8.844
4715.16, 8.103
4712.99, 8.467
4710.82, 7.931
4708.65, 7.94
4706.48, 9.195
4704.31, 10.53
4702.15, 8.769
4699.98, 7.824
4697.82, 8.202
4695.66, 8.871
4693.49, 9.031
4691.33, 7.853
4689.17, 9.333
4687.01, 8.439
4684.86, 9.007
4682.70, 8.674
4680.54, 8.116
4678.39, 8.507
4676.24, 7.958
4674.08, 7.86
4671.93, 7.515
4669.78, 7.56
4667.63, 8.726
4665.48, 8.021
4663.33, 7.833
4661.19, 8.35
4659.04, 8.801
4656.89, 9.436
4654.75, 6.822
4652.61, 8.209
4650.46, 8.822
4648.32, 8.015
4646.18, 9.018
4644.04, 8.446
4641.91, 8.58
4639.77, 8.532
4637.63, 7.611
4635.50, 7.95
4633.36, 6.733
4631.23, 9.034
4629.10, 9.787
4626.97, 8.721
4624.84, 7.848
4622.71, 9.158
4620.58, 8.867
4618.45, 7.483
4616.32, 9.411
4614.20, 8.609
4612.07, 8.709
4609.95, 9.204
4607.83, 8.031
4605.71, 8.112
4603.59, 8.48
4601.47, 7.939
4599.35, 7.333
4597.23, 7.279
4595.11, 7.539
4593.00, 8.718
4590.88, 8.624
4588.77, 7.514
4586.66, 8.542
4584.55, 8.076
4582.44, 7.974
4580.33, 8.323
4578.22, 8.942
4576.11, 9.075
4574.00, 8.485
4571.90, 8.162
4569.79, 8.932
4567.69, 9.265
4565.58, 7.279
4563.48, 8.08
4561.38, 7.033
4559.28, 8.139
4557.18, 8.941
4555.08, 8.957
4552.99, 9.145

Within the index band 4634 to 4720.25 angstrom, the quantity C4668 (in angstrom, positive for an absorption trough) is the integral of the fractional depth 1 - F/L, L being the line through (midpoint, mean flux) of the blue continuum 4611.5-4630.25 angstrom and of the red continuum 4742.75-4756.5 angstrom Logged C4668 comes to 1.52 angstrom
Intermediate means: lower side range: 8.73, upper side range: 8.29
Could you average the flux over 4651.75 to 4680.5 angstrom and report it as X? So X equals 8.12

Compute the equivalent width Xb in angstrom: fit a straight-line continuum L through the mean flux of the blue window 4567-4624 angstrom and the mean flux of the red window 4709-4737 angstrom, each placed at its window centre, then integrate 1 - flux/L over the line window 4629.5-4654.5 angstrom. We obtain 0.3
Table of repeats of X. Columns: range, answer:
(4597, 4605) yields 7.82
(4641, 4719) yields 8.43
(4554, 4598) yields 8.29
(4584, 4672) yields 8.3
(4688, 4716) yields 8.62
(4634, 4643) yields 8.1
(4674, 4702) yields 8.47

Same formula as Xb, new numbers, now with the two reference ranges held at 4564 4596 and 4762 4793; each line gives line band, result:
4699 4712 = -0.5 angstrom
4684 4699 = -0.5 angstrom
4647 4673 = 0.6 angstrom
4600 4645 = -0.4 angstrom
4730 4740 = 0.3 angstrom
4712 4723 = -0.2 angstrom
